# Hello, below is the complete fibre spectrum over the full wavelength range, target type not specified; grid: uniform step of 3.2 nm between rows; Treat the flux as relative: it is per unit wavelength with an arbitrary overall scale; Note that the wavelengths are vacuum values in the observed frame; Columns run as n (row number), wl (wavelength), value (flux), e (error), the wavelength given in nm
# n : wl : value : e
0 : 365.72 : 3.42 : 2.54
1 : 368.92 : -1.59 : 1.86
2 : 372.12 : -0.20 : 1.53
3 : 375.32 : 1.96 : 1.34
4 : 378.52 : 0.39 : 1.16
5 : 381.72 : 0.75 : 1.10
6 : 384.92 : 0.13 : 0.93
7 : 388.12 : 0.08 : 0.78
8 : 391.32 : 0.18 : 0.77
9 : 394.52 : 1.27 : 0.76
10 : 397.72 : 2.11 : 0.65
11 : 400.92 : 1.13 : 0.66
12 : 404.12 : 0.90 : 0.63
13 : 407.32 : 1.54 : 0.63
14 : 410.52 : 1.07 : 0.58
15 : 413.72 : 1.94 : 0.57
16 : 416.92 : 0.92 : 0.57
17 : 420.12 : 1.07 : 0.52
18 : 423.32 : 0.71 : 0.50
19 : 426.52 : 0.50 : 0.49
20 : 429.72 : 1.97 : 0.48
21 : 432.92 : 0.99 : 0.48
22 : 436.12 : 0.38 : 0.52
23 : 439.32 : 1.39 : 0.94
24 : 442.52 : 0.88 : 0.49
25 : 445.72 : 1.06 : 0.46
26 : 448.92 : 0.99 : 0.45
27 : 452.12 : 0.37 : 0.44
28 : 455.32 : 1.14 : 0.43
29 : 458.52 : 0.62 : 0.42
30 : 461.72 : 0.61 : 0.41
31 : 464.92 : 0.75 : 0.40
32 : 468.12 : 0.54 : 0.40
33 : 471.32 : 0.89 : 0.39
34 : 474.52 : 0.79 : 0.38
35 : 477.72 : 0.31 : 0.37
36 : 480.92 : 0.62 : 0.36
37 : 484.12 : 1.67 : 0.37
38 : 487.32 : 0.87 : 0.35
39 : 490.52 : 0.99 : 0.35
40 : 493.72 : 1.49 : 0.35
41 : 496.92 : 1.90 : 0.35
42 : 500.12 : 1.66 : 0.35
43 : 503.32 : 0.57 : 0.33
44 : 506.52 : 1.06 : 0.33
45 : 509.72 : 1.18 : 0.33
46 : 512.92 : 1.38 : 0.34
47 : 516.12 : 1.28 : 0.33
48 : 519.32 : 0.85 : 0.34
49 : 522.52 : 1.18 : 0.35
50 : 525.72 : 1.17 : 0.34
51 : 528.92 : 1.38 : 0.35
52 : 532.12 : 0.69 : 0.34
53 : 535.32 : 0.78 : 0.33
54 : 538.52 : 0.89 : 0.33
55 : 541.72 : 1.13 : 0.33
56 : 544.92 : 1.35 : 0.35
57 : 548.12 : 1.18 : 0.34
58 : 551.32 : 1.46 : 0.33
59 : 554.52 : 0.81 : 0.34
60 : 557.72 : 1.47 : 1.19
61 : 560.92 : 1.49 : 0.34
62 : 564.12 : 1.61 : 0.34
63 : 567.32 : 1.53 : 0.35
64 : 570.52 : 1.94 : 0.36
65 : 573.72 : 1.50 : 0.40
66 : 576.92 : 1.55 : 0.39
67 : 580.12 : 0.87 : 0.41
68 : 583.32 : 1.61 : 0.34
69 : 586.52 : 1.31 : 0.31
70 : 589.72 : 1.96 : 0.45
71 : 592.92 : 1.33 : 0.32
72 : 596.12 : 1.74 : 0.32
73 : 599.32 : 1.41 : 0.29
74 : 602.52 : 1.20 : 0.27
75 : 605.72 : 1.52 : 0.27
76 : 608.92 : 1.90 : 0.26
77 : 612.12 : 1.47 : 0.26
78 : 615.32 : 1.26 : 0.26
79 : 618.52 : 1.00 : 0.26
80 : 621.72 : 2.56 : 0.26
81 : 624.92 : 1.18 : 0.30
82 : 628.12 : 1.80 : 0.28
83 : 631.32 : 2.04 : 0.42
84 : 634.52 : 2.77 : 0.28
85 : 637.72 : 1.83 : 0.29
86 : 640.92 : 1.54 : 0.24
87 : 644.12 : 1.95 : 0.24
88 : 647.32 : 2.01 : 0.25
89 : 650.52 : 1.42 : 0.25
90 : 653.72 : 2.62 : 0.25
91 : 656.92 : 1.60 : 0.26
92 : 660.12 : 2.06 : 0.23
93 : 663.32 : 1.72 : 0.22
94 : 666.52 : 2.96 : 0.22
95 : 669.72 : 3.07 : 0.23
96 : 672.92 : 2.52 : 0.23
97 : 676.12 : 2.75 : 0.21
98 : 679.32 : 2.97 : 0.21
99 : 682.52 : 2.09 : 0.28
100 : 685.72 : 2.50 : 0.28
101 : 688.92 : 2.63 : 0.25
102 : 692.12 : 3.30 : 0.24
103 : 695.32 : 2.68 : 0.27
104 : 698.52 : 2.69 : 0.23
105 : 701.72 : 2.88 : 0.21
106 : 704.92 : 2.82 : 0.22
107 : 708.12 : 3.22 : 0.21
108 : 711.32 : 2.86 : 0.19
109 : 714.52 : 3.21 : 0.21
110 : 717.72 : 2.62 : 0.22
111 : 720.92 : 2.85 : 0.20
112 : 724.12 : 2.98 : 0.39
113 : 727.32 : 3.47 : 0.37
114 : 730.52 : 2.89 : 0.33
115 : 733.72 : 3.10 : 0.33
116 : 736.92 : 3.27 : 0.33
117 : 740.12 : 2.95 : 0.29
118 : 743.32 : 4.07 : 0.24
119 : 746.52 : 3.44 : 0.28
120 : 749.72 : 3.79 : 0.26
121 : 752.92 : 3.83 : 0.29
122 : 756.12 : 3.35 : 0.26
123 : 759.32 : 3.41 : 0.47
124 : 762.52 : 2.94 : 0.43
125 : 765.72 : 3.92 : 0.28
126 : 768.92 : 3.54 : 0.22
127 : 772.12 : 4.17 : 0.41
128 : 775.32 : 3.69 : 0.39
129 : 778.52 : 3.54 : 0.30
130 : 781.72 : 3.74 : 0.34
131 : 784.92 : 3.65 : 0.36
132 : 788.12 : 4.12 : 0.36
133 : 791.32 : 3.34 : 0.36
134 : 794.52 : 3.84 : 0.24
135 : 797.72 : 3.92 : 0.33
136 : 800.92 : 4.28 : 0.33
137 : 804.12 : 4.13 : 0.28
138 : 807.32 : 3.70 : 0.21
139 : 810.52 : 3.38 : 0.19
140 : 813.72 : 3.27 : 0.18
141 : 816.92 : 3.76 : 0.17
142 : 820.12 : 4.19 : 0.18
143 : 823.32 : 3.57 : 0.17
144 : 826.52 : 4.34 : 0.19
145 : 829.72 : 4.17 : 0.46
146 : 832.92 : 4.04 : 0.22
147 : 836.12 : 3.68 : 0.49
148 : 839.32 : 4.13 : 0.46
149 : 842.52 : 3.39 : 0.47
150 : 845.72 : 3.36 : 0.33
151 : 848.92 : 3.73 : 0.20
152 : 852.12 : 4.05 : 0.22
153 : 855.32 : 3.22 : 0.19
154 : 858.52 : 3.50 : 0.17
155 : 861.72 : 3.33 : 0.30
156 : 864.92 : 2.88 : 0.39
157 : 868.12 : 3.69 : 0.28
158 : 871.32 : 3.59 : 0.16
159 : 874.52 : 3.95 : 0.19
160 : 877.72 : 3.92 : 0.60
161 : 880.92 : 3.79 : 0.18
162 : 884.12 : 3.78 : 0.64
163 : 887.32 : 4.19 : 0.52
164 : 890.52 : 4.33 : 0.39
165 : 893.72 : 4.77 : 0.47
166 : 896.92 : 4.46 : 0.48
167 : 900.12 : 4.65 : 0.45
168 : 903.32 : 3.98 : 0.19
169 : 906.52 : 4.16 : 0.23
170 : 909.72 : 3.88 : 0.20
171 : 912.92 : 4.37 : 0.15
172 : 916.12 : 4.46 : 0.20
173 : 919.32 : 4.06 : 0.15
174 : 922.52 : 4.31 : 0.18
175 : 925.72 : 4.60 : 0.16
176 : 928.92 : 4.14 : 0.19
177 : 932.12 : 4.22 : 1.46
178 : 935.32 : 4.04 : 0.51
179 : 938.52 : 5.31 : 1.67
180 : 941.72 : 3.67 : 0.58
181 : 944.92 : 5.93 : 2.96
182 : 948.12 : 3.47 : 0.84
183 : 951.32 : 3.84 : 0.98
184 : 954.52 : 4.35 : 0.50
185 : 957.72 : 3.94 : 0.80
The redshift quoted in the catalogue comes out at 0.670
